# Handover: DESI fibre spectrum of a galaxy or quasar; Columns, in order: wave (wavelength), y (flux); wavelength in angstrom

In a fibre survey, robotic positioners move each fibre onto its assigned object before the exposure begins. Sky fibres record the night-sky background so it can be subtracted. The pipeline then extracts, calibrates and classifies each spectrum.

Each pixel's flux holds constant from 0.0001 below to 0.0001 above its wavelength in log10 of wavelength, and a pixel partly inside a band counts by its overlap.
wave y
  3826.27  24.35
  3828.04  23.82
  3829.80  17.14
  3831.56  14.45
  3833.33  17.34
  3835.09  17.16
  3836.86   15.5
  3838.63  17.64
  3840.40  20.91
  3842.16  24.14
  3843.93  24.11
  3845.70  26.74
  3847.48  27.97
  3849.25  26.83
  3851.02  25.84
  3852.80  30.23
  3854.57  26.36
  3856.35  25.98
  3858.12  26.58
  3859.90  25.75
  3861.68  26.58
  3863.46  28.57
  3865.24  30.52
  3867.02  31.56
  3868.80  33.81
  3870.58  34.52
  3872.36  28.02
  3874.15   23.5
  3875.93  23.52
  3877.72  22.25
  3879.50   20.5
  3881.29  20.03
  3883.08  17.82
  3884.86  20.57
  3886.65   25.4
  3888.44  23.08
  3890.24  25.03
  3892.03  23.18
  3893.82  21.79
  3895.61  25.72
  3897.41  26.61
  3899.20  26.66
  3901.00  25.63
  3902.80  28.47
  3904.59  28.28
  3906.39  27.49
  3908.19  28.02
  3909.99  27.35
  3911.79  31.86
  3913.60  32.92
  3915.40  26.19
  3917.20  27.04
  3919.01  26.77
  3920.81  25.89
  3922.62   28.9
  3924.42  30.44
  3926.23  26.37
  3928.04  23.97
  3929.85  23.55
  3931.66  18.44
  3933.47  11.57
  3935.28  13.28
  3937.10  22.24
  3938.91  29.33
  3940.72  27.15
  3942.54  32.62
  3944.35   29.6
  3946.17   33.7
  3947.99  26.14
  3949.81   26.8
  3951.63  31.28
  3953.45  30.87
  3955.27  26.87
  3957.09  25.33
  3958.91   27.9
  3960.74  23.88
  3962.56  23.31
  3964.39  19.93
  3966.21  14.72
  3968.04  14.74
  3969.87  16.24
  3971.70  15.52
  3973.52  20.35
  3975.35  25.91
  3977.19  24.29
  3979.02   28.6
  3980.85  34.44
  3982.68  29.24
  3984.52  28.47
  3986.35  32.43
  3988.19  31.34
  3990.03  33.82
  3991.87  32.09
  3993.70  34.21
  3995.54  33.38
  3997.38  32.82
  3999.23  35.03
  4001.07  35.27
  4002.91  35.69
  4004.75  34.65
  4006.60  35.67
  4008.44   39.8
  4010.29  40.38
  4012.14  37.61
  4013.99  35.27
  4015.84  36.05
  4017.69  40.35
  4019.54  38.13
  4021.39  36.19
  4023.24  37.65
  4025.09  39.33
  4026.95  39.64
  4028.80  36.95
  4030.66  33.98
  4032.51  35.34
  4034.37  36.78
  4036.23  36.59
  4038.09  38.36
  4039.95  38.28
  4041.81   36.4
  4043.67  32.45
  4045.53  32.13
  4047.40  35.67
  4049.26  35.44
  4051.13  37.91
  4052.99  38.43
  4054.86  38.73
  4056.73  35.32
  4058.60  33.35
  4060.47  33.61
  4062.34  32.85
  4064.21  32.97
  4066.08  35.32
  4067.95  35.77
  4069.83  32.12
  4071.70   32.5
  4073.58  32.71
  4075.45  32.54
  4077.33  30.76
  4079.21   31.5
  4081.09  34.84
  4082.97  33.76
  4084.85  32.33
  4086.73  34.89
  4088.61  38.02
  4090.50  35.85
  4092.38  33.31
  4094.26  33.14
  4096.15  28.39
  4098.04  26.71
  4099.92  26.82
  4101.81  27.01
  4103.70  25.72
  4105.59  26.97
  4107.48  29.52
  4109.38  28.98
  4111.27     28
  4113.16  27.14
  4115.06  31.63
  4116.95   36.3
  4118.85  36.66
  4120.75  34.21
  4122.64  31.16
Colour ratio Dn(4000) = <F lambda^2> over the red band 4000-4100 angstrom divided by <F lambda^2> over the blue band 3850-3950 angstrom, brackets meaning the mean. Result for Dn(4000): 1.45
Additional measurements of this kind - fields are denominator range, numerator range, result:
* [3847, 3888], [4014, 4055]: 1.53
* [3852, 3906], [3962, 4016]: 1.22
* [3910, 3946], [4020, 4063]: 1.48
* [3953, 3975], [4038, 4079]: 1.68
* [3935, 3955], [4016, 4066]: 1.36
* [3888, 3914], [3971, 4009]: 1.22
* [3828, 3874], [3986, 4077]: 1.56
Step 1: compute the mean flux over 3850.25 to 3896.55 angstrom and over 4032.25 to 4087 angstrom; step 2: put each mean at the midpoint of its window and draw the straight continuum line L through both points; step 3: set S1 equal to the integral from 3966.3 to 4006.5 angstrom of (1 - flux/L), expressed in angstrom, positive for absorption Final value 3.05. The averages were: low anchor 25.6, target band 28.8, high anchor 34.6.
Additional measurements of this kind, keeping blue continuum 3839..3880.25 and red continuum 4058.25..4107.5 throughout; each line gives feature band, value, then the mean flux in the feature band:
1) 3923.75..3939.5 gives 3.6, 21.9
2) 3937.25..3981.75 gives 5.6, 25.3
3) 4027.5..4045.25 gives -3.0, 36.1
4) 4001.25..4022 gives -4.7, 37.2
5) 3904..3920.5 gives -0.3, 28.3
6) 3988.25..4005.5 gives -2.3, 34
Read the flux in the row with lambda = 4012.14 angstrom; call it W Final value 37.61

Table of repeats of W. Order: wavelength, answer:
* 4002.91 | 35.69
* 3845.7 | 26.74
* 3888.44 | 23.08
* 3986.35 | 32.43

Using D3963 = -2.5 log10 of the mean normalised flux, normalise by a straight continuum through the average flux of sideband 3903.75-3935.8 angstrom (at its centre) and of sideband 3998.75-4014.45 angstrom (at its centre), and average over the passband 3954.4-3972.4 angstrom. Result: 0.43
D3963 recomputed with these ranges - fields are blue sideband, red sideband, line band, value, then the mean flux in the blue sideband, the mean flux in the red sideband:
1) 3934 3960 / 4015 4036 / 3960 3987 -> 0.30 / 27.1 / 37.3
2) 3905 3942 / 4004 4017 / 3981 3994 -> 0.08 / 25.5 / 37.1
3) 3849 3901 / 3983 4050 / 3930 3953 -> 0.20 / 25.7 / 35.6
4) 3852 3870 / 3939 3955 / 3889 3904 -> 0.15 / 28.7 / 29.6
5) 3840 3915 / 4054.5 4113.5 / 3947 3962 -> 0.04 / 26.2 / 31.9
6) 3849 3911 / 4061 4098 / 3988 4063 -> -0.15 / 26.1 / 33.2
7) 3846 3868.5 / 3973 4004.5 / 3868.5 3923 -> 0.12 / 27.9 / 31.2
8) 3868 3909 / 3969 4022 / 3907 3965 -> 0.08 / 25.2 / 32.2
